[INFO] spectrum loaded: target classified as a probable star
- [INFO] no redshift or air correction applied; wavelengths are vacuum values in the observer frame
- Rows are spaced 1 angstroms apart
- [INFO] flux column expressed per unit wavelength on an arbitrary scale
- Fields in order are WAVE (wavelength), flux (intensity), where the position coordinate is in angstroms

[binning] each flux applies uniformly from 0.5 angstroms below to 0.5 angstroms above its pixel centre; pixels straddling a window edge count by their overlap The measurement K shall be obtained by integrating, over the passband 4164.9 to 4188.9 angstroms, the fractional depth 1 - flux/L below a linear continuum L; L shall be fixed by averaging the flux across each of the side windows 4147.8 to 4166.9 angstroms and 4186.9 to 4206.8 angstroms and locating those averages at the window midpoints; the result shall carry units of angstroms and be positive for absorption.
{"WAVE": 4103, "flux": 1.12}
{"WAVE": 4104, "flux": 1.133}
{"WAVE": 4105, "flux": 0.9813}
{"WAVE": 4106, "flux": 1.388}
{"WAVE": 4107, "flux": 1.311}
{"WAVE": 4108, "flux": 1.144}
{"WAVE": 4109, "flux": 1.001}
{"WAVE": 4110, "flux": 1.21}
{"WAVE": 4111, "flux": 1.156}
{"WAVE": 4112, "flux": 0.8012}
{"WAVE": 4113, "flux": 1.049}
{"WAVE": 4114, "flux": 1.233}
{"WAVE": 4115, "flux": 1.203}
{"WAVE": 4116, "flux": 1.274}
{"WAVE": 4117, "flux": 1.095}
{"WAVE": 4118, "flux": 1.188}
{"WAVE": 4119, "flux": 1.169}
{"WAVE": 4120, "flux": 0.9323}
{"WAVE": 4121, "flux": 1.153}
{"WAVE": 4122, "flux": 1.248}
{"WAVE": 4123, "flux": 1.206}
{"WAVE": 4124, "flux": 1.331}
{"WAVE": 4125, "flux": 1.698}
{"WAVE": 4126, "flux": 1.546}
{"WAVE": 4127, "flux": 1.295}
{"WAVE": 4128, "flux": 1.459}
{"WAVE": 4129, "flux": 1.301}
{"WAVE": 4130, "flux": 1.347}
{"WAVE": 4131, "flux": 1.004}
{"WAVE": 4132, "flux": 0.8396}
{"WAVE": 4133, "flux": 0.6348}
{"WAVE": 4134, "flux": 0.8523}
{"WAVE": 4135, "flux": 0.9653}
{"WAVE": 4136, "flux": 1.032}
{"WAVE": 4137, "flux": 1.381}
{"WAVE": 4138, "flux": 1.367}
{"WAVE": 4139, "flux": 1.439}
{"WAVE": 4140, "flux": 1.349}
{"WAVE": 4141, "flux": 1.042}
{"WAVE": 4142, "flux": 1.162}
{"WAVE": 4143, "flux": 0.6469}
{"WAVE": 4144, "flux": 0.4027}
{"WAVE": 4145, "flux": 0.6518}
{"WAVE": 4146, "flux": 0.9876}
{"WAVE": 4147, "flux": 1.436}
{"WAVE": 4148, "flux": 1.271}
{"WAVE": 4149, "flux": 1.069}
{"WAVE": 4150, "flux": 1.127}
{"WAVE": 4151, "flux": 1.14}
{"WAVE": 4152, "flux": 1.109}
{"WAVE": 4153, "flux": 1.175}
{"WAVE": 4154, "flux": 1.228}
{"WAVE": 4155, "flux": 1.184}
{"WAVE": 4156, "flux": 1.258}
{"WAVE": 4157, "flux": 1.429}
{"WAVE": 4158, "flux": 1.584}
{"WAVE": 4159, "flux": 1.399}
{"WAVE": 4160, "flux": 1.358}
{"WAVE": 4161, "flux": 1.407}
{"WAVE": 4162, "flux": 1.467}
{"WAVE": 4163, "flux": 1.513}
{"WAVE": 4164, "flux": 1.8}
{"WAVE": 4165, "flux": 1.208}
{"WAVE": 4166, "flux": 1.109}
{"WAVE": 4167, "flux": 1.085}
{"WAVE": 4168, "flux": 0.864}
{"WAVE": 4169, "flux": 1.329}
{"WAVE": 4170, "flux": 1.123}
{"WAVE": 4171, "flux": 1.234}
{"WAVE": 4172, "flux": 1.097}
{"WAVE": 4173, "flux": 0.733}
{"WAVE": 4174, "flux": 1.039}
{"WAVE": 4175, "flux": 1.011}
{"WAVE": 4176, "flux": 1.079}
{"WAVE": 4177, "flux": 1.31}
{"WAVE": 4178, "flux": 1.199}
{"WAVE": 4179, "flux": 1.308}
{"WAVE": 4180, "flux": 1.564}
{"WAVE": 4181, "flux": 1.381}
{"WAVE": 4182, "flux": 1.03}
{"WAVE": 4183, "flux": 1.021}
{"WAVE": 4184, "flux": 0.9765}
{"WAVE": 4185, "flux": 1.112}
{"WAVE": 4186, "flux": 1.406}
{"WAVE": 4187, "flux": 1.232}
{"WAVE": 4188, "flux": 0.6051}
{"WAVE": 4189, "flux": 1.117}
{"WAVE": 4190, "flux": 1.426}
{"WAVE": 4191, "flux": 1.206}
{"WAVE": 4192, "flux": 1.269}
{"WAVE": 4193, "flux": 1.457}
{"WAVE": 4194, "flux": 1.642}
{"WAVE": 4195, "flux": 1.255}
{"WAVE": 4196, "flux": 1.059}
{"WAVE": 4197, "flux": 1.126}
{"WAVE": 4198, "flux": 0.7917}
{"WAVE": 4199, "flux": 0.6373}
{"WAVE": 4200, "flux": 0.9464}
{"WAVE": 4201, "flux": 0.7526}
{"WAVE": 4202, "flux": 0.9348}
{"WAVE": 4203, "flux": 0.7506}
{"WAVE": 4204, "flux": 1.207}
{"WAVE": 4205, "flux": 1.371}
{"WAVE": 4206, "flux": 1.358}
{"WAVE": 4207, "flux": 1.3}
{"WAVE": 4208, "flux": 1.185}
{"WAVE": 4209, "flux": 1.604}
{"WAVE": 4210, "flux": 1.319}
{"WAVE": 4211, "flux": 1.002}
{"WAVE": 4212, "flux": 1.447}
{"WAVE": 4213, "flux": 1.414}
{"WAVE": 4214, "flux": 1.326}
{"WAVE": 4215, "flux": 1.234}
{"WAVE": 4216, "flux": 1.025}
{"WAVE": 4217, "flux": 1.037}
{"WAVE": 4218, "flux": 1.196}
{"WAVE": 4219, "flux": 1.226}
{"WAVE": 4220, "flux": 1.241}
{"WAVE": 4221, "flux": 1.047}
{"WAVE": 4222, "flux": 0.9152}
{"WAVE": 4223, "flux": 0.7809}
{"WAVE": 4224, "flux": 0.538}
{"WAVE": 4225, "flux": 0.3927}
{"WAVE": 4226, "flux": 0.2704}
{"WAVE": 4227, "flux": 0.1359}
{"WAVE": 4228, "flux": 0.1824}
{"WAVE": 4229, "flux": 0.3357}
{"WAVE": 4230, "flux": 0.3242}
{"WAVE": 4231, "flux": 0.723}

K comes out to 1.58 angstroms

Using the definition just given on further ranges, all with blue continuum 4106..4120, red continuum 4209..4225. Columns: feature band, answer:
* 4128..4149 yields 1.27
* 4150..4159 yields -1.07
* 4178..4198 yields -1.63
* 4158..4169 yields -2.02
